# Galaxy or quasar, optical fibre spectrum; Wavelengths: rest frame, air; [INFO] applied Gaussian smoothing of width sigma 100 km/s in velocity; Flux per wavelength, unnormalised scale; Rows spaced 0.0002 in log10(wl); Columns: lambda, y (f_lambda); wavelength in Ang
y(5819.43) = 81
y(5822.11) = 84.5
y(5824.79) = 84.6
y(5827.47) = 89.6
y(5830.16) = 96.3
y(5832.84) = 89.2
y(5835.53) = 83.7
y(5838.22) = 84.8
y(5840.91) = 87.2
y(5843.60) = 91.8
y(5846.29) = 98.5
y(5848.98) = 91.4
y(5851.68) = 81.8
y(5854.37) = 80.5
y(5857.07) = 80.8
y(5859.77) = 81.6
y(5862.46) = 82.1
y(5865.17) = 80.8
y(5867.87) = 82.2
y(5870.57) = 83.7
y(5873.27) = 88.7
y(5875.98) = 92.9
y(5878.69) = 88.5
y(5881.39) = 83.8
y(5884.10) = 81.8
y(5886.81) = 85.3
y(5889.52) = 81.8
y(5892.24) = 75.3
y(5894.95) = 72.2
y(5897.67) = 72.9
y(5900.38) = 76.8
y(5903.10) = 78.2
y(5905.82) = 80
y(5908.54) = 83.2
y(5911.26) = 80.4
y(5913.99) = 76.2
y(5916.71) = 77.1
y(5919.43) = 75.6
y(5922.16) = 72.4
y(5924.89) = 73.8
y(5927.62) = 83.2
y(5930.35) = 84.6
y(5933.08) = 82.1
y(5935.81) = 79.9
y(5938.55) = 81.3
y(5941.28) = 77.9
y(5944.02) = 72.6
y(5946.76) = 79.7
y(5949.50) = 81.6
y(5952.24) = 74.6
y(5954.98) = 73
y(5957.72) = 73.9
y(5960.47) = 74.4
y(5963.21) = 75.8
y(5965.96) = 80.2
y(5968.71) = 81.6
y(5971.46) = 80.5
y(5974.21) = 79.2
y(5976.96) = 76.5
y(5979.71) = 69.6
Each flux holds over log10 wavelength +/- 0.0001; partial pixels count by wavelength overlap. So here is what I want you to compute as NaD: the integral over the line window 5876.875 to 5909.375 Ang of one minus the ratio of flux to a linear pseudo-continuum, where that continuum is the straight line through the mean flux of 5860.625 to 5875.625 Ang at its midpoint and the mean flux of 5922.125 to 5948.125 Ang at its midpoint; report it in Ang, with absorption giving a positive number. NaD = 0.8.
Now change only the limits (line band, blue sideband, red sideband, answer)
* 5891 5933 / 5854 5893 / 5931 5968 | 1.52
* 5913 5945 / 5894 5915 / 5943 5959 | -0.59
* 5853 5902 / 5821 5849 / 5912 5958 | 1.51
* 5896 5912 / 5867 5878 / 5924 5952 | 0.98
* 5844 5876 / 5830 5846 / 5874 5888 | 0.89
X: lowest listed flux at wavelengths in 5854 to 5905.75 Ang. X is 72.2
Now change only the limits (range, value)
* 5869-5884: 83.7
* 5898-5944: 72.4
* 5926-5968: 72.6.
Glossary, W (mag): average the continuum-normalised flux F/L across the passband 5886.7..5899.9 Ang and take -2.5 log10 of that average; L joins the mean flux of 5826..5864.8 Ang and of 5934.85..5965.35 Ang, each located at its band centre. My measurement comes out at 0.08 mag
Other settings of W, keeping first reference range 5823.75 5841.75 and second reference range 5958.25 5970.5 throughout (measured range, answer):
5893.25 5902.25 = 0.12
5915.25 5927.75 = 0.07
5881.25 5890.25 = 0.01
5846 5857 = 0.00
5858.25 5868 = 0.05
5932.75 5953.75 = 0.01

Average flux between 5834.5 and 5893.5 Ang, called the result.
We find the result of 85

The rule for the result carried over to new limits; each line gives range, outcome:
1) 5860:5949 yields 80.2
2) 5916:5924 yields 74.8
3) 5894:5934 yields 77.9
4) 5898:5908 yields 78.2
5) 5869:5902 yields 82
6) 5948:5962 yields 75.6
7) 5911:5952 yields 78.4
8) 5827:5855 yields 88.8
